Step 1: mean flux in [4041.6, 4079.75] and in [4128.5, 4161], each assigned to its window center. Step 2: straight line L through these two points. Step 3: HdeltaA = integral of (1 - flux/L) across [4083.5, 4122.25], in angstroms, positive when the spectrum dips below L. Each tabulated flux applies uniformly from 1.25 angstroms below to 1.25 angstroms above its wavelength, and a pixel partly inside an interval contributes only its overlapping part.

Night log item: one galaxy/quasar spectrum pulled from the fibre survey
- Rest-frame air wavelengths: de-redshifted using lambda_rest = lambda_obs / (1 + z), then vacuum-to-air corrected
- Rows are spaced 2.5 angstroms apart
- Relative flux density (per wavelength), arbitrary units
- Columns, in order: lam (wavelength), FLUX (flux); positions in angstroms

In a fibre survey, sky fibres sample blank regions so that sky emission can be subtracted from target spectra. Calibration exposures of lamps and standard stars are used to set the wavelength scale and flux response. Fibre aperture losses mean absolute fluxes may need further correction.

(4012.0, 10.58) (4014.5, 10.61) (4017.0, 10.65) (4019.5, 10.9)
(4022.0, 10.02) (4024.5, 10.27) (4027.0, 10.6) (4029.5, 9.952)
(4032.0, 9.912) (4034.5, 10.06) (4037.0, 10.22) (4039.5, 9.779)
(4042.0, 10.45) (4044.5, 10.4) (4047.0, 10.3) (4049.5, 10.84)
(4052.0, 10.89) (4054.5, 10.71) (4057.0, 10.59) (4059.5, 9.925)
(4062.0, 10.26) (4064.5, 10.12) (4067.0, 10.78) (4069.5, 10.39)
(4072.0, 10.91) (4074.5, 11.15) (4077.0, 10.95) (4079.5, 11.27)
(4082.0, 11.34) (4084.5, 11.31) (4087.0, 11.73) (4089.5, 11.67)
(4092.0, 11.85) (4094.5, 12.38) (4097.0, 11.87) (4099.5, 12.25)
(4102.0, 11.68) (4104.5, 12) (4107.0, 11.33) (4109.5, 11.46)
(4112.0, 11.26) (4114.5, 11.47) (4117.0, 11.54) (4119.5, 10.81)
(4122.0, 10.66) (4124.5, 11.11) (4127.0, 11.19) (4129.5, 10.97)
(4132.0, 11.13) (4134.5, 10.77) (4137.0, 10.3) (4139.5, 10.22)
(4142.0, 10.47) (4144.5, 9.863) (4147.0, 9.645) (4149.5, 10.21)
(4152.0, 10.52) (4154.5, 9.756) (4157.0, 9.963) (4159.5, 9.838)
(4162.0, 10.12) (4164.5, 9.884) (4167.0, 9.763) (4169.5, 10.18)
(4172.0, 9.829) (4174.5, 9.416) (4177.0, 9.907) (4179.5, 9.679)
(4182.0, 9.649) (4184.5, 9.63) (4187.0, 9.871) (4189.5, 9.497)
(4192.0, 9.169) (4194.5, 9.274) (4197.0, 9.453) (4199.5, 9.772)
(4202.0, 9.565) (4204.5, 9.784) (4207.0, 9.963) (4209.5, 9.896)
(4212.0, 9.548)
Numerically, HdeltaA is -4.3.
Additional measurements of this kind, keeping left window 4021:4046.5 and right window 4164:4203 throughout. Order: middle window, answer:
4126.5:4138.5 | -1.2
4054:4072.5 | -0.7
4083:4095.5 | -2.2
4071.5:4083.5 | -1.3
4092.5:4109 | -3.2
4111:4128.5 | -2.2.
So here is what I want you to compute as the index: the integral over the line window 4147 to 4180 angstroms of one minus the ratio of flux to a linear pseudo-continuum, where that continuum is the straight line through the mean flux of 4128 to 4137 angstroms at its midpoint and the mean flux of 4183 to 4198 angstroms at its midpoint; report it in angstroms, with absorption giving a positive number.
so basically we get 0.67 angstroms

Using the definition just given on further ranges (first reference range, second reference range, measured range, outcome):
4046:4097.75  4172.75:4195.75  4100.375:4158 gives -3.0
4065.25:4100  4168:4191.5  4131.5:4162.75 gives 0.3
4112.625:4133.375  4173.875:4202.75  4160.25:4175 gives 0.3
